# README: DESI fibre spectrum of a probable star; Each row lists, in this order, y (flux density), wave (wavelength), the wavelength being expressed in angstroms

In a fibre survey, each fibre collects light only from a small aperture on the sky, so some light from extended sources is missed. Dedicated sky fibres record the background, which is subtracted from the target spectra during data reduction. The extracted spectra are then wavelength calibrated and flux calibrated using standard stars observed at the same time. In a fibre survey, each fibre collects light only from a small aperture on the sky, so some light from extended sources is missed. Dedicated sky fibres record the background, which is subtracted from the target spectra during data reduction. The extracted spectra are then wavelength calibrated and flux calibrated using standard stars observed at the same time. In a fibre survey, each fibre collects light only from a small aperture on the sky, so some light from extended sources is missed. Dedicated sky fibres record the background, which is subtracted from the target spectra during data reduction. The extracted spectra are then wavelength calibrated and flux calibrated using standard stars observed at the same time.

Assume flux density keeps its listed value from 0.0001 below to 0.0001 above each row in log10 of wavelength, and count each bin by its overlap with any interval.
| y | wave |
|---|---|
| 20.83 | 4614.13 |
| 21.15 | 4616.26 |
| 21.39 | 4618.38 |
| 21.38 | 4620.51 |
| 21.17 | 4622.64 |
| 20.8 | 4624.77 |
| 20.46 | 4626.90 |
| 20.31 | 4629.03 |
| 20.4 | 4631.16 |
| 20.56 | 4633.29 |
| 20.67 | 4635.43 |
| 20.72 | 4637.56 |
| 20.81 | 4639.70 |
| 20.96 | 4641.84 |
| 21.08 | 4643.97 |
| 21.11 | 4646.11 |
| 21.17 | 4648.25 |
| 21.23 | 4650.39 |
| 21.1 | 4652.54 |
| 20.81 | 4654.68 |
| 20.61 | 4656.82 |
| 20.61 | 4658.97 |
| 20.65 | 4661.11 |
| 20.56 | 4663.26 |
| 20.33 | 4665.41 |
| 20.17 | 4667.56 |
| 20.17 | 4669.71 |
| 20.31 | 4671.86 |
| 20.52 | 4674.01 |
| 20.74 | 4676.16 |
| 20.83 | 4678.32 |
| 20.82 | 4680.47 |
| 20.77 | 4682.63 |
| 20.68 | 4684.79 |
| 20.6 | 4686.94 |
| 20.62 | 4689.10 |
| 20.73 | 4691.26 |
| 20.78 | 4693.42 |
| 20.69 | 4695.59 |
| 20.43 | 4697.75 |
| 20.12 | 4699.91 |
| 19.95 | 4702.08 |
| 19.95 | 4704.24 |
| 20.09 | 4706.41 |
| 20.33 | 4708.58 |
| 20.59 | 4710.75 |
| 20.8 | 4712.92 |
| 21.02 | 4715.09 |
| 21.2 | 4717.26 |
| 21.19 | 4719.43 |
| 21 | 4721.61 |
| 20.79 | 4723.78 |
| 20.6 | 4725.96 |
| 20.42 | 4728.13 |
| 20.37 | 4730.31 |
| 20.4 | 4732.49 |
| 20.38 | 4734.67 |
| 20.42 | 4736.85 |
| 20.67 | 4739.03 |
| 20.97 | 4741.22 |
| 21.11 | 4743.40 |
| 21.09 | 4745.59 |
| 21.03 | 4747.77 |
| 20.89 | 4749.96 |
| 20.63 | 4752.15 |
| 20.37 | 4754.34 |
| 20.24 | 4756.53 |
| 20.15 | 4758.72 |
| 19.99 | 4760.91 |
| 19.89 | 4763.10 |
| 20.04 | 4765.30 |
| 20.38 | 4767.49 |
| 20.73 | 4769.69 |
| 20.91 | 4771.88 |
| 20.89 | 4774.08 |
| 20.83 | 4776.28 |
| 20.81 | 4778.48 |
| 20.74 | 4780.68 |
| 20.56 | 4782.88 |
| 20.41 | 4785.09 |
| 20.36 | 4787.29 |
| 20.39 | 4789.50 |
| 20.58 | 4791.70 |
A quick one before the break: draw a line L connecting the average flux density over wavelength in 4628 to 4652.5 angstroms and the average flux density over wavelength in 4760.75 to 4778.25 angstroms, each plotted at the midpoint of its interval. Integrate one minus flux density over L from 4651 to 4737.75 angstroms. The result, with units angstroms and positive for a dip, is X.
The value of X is 0.5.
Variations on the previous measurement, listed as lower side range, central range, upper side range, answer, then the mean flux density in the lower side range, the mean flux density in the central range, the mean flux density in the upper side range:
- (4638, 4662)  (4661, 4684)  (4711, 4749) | 0.39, 20.9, 20.5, 20.8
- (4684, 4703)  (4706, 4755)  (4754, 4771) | -0.86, 20.5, 20.7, 20.2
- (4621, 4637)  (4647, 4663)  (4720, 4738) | -0.18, 20.7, 20.9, 20.6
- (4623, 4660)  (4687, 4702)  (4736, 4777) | 0.13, 20.8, 20.5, 20.6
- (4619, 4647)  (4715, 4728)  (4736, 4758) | -0.11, 20.8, 20.9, 20.7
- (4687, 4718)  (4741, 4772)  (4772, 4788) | 0.13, 20.5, 20.5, 20.7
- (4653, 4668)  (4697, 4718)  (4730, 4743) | 0.14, 20.6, 20.4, 20.6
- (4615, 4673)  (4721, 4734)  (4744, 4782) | 0.04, 20.8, 20.6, 20.6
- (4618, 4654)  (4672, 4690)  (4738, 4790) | 0.09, 20.9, 20.7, 20.6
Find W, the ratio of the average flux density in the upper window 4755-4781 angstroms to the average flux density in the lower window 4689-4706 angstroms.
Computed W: 1.0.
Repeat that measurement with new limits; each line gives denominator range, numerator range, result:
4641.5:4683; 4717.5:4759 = 1.00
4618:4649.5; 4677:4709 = 0.98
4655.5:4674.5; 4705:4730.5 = 1.01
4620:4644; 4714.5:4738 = 1.00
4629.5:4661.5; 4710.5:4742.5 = 1.00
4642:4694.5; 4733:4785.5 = 0.99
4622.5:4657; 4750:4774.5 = 0.98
